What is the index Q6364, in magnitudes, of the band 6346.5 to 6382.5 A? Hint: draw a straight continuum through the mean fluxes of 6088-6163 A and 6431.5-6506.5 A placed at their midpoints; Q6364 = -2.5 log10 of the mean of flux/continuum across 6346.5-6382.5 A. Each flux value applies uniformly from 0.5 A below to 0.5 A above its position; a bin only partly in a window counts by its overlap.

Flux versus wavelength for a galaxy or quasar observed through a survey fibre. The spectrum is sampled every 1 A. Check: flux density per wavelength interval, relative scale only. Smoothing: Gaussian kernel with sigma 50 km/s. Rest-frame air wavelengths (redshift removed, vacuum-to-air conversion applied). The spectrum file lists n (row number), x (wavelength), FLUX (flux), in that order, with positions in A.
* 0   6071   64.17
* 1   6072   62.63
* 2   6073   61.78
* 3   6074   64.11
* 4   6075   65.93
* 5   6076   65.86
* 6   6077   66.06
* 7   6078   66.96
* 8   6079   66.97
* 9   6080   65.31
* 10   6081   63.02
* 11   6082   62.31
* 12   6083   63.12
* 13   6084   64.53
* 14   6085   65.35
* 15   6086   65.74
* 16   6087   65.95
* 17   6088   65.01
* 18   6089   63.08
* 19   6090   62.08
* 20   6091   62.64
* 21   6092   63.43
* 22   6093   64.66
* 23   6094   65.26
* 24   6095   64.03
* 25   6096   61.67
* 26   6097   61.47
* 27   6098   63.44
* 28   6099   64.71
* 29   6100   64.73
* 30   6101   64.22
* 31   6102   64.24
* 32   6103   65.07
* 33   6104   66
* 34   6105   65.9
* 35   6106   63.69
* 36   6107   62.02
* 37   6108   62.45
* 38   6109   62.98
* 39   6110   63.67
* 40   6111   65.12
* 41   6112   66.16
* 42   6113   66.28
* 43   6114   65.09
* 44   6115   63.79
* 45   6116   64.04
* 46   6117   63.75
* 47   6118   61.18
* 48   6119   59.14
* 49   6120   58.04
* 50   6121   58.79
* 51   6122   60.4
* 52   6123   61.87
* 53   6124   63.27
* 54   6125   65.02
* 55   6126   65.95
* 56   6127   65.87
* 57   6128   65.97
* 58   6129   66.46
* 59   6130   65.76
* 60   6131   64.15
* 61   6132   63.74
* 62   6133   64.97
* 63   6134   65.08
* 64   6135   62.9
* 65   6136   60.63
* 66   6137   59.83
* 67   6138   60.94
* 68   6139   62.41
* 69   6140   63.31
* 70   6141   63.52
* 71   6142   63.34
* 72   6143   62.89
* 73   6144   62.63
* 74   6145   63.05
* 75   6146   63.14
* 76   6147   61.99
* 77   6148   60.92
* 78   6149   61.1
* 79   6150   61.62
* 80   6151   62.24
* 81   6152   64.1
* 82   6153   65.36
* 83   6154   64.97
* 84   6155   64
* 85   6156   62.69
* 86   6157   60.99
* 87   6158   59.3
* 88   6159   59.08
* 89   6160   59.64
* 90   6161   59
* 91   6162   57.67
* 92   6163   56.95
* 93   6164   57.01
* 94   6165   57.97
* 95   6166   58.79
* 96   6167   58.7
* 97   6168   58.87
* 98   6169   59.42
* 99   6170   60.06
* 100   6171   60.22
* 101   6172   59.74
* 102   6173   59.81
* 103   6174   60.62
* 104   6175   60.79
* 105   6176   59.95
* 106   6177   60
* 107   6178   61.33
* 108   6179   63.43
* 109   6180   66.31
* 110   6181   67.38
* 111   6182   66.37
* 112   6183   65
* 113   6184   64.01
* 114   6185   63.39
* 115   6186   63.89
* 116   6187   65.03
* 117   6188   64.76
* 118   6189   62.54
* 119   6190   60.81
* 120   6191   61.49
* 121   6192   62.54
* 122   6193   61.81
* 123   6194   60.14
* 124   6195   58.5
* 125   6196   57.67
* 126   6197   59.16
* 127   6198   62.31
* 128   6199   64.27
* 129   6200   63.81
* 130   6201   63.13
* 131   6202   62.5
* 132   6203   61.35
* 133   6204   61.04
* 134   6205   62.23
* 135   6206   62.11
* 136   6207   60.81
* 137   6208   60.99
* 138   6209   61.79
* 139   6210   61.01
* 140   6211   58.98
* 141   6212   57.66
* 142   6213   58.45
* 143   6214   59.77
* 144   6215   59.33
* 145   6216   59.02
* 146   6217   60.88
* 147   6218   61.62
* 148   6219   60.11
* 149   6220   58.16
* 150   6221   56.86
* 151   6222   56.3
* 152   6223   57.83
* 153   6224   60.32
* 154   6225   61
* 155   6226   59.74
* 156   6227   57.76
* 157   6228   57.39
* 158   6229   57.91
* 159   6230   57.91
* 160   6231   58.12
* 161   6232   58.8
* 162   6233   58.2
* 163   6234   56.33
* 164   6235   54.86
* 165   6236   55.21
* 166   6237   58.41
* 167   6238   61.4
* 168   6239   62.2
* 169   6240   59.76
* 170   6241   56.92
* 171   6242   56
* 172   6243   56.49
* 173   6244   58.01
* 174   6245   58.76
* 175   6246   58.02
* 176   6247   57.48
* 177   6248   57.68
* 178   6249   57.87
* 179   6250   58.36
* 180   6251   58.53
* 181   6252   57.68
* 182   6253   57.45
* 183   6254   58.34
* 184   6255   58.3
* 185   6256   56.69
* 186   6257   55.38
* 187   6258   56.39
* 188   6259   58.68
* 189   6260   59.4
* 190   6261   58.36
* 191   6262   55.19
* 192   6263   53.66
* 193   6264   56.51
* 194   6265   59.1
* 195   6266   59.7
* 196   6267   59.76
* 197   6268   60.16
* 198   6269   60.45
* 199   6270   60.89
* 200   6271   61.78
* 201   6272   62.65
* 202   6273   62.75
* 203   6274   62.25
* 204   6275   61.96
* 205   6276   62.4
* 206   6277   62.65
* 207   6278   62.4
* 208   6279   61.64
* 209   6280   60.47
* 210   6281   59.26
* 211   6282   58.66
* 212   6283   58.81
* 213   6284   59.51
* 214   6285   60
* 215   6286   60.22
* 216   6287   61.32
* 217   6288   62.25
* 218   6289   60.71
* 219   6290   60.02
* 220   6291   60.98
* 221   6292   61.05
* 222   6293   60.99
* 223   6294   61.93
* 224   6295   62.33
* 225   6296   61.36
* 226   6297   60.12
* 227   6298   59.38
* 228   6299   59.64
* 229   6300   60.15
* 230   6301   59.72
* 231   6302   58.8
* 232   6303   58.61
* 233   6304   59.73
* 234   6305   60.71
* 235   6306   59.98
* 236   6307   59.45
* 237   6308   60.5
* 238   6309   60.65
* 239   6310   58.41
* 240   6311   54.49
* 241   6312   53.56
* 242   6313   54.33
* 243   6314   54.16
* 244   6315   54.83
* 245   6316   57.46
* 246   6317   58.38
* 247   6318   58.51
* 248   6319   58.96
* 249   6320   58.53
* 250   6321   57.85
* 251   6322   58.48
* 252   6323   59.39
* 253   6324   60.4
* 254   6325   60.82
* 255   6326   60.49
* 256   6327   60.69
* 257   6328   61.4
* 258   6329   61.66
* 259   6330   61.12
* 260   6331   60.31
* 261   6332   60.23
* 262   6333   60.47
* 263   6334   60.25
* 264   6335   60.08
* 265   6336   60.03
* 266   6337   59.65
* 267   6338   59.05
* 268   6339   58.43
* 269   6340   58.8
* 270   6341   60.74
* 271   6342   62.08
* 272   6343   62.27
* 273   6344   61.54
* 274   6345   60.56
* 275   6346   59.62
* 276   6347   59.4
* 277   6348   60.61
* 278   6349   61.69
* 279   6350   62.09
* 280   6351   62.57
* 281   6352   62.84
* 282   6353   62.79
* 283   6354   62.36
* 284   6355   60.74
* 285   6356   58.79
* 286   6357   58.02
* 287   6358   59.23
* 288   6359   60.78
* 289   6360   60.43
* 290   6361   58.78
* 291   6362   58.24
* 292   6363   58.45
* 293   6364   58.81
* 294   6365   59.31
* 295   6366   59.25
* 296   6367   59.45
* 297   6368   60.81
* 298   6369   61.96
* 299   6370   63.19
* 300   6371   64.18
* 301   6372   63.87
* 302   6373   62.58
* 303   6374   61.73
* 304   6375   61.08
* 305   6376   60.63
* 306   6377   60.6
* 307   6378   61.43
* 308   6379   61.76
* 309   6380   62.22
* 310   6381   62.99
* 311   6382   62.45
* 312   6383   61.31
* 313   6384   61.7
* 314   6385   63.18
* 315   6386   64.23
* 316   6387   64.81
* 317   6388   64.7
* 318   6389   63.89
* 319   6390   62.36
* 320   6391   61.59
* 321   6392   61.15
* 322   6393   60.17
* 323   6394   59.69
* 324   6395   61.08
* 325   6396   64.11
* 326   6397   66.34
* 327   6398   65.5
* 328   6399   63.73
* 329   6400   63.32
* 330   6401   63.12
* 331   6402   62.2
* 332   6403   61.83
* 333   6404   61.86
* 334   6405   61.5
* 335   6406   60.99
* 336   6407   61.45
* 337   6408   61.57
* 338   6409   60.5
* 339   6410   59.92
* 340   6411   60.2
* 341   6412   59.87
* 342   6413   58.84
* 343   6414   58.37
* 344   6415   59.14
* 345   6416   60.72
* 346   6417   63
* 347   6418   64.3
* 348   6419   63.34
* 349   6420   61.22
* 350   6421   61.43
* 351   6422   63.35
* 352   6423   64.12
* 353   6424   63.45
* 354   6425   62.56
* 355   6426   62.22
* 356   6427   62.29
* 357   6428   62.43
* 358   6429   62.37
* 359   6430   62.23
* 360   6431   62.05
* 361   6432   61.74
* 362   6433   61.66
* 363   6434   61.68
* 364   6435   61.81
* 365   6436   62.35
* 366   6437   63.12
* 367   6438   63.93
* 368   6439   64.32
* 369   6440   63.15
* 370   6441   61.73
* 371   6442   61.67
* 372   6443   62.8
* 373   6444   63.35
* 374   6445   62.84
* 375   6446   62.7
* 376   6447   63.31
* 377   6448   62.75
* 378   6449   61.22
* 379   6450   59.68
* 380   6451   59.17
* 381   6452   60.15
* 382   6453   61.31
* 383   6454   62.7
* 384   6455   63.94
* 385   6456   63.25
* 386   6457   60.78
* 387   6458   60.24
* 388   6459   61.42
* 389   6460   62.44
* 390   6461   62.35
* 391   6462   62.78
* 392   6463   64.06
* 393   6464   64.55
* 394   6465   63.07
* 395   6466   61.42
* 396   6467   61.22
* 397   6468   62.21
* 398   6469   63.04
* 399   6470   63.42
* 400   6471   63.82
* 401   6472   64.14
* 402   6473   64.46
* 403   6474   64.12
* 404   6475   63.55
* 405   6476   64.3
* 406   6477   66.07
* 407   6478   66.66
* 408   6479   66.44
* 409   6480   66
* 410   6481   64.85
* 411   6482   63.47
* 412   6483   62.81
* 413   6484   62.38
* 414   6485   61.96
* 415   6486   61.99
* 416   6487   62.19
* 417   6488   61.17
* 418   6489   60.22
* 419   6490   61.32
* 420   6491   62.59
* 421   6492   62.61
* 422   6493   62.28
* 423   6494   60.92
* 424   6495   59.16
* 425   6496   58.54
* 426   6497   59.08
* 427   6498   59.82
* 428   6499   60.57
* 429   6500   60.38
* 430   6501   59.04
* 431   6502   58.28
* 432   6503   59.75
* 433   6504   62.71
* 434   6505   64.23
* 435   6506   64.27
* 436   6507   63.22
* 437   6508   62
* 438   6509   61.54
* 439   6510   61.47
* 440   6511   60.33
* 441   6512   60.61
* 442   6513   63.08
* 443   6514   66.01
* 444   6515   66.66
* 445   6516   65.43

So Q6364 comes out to 0.03 mag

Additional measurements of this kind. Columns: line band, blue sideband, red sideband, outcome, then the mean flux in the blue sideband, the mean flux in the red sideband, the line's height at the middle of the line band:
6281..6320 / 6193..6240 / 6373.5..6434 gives 0.027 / 59.7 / 62.1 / 60.7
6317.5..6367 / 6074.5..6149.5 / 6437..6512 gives 0.047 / 63.7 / 62.3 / 62.8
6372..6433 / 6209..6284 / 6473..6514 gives -0.019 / 58.9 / 62.2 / 61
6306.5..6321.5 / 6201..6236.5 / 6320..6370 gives 0.050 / 59.3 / 60.3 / 60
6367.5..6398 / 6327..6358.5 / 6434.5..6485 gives -0.018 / 60.6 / 62.9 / 61.4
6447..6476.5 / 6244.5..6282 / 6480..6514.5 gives -0.021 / 59.2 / 61.7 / 61.3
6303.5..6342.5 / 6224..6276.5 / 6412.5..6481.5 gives 0.018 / 58.6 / 62.6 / 60.1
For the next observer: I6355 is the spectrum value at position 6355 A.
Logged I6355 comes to 60.74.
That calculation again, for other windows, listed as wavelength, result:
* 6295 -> 62.33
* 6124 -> 63.27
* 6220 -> 58.16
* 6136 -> 60.63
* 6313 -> 54.33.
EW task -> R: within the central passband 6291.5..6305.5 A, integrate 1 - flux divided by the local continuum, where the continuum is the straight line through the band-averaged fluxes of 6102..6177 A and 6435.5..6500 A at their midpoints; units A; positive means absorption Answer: 0.5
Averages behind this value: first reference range 62.2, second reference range 62.5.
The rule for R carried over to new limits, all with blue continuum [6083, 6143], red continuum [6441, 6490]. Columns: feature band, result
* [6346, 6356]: 0.3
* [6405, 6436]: 0.6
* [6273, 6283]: 0.3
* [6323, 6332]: 0.3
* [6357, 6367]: 0.6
